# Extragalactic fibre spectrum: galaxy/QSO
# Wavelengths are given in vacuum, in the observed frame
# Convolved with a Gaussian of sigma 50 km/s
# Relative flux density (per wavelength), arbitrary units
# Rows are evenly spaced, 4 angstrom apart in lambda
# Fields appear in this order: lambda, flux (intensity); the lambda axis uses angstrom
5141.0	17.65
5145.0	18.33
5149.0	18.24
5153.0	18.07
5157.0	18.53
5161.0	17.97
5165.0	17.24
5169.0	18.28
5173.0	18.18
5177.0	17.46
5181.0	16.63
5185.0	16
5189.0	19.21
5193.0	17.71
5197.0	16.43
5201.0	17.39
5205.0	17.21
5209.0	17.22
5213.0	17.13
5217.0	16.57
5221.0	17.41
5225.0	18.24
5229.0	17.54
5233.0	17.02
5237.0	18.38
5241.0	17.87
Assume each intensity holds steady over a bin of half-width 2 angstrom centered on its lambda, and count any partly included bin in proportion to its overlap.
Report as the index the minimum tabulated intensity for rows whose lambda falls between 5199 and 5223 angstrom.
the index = 16.57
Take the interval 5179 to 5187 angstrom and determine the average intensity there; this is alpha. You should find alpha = 16.3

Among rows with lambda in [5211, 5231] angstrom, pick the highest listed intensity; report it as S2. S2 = 18.24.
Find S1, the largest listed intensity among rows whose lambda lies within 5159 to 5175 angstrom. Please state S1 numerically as 18.28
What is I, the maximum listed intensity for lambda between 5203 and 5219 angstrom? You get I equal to 17.22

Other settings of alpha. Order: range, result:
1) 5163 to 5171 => 17.8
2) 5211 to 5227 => 17.3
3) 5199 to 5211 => 17.3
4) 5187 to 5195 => 18.5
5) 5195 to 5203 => 16.9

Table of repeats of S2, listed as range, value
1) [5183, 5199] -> 19.21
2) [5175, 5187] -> 17.46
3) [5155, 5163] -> 18.53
